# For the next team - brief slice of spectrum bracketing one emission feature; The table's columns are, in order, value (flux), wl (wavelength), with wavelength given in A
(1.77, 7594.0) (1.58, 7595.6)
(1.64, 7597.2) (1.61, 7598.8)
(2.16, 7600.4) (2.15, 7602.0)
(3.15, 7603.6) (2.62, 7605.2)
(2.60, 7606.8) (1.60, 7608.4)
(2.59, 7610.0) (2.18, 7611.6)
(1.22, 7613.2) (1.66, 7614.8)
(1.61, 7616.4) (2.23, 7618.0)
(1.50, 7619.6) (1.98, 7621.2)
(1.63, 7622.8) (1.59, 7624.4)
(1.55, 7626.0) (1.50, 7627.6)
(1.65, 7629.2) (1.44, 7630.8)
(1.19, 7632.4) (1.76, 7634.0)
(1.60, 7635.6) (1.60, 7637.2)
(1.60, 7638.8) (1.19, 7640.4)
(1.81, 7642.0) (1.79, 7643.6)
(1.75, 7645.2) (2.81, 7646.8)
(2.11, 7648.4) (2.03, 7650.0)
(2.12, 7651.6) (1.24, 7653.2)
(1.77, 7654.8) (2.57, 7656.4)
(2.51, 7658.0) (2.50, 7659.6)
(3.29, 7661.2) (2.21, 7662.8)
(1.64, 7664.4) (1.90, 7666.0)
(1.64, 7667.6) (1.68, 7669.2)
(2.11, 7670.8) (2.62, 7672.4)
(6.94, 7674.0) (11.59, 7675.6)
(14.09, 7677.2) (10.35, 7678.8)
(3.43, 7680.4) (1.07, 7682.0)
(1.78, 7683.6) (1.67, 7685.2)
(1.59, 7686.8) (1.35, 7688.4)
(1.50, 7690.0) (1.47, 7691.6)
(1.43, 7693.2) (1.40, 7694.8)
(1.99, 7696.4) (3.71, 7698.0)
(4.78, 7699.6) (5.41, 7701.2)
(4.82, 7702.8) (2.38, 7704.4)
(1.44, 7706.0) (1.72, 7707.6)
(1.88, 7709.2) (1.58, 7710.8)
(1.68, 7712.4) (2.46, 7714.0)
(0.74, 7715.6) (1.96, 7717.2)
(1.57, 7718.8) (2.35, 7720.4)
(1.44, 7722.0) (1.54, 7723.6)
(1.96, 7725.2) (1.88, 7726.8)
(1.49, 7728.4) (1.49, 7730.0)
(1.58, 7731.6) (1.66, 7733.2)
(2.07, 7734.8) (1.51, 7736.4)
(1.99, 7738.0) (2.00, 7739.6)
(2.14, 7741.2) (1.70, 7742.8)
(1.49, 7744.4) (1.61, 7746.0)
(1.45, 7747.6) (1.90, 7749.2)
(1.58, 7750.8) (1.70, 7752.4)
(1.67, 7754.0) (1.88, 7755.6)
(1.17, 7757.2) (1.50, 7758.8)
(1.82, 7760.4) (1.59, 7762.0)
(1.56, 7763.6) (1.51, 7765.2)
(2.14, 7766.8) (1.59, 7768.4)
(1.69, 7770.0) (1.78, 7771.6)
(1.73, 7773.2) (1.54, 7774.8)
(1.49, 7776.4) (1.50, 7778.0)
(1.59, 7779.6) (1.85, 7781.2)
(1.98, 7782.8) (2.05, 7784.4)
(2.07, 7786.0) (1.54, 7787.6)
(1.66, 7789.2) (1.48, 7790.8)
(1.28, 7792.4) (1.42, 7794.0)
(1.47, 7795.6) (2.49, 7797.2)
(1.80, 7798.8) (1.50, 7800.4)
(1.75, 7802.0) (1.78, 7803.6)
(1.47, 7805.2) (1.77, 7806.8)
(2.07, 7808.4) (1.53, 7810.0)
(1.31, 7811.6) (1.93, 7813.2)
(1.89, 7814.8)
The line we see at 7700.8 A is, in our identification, [N II] 6583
